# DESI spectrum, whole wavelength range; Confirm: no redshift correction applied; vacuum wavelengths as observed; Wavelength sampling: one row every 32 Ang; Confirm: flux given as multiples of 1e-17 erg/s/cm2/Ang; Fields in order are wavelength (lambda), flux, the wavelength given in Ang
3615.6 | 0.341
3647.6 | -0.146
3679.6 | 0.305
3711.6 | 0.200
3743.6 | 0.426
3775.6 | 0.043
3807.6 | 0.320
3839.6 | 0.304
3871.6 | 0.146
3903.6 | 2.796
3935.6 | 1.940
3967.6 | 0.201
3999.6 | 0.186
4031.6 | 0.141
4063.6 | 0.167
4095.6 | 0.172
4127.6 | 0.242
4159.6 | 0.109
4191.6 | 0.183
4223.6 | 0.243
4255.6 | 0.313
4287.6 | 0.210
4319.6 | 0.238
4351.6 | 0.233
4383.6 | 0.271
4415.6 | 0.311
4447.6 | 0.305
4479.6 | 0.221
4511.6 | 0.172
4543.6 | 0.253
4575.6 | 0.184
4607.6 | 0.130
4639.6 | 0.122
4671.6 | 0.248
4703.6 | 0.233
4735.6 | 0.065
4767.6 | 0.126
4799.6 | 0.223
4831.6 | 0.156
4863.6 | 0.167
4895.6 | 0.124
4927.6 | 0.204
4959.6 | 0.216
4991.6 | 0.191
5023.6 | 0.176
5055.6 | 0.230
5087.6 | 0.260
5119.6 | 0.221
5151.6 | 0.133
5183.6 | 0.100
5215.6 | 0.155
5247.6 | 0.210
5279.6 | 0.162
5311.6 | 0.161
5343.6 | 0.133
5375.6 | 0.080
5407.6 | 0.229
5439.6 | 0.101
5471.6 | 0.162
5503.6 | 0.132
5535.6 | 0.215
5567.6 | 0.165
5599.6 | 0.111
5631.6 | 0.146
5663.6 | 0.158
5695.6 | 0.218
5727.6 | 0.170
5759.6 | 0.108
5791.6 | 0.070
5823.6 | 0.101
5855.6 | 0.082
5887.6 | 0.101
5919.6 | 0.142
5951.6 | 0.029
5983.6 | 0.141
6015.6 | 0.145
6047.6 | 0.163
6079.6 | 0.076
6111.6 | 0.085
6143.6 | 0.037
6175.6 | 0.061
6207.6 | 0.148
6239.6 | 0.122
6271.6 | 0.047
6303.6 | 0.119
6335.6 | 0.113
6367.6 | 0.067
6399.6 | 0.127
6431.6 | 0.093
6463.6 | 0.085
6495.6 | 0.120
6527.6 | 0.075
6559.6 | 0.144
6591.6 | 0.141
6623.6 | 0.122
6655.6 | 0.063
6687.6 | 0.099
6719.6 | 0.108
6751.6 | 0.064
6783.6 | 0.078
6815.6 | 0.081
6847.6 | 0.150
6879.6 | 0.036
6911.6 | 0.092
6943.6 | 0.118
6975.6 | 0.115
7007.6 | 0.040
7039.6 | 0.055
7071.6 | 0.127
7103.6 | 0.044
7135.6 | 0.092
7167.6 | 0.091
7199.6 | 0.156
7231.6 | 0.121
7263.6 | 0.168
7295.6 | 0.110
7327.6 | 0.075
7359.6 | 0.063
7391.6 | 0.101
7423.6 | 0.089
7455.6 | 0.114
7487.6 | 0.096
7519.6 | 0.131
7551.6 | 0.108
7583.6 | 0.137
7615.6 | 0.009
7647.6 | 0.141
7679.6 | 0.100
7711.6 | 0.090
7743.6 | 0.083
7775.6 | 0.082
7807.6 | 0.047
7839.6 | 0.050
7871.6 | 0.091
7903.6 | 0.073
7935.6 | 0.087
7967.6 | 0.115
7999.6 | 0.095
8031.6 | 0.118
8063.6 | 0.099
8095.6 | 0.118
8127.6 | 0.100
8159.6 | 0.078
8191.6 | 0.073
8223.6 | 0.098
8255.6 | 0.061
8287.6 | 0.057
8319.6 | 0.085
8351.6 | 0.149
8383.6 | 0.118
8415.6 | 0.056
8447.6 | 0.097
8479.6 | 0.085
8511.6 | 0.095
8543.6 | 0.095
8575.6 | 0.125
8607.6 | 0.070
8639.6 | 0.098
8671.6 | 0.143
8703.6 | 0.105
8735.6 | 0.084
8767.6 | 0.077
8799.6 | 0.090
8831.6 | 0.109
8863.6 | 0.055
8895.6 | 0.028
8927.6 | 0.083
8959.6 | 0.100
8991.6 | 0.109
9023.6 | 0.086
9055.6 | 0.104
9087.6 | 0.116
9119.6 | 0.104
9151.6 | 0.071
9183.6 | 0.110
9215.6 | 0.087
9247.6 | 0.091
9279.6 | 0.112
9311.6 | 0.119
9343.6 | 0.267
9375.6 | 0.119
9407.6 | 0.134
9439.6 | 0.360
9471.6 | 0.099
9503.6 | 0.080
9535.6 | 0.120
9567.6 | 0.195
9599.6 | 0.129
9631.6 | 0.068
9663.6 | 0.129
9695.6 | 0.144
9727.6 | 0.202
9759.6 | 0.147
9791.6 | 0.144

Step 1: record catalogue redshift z 1.507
